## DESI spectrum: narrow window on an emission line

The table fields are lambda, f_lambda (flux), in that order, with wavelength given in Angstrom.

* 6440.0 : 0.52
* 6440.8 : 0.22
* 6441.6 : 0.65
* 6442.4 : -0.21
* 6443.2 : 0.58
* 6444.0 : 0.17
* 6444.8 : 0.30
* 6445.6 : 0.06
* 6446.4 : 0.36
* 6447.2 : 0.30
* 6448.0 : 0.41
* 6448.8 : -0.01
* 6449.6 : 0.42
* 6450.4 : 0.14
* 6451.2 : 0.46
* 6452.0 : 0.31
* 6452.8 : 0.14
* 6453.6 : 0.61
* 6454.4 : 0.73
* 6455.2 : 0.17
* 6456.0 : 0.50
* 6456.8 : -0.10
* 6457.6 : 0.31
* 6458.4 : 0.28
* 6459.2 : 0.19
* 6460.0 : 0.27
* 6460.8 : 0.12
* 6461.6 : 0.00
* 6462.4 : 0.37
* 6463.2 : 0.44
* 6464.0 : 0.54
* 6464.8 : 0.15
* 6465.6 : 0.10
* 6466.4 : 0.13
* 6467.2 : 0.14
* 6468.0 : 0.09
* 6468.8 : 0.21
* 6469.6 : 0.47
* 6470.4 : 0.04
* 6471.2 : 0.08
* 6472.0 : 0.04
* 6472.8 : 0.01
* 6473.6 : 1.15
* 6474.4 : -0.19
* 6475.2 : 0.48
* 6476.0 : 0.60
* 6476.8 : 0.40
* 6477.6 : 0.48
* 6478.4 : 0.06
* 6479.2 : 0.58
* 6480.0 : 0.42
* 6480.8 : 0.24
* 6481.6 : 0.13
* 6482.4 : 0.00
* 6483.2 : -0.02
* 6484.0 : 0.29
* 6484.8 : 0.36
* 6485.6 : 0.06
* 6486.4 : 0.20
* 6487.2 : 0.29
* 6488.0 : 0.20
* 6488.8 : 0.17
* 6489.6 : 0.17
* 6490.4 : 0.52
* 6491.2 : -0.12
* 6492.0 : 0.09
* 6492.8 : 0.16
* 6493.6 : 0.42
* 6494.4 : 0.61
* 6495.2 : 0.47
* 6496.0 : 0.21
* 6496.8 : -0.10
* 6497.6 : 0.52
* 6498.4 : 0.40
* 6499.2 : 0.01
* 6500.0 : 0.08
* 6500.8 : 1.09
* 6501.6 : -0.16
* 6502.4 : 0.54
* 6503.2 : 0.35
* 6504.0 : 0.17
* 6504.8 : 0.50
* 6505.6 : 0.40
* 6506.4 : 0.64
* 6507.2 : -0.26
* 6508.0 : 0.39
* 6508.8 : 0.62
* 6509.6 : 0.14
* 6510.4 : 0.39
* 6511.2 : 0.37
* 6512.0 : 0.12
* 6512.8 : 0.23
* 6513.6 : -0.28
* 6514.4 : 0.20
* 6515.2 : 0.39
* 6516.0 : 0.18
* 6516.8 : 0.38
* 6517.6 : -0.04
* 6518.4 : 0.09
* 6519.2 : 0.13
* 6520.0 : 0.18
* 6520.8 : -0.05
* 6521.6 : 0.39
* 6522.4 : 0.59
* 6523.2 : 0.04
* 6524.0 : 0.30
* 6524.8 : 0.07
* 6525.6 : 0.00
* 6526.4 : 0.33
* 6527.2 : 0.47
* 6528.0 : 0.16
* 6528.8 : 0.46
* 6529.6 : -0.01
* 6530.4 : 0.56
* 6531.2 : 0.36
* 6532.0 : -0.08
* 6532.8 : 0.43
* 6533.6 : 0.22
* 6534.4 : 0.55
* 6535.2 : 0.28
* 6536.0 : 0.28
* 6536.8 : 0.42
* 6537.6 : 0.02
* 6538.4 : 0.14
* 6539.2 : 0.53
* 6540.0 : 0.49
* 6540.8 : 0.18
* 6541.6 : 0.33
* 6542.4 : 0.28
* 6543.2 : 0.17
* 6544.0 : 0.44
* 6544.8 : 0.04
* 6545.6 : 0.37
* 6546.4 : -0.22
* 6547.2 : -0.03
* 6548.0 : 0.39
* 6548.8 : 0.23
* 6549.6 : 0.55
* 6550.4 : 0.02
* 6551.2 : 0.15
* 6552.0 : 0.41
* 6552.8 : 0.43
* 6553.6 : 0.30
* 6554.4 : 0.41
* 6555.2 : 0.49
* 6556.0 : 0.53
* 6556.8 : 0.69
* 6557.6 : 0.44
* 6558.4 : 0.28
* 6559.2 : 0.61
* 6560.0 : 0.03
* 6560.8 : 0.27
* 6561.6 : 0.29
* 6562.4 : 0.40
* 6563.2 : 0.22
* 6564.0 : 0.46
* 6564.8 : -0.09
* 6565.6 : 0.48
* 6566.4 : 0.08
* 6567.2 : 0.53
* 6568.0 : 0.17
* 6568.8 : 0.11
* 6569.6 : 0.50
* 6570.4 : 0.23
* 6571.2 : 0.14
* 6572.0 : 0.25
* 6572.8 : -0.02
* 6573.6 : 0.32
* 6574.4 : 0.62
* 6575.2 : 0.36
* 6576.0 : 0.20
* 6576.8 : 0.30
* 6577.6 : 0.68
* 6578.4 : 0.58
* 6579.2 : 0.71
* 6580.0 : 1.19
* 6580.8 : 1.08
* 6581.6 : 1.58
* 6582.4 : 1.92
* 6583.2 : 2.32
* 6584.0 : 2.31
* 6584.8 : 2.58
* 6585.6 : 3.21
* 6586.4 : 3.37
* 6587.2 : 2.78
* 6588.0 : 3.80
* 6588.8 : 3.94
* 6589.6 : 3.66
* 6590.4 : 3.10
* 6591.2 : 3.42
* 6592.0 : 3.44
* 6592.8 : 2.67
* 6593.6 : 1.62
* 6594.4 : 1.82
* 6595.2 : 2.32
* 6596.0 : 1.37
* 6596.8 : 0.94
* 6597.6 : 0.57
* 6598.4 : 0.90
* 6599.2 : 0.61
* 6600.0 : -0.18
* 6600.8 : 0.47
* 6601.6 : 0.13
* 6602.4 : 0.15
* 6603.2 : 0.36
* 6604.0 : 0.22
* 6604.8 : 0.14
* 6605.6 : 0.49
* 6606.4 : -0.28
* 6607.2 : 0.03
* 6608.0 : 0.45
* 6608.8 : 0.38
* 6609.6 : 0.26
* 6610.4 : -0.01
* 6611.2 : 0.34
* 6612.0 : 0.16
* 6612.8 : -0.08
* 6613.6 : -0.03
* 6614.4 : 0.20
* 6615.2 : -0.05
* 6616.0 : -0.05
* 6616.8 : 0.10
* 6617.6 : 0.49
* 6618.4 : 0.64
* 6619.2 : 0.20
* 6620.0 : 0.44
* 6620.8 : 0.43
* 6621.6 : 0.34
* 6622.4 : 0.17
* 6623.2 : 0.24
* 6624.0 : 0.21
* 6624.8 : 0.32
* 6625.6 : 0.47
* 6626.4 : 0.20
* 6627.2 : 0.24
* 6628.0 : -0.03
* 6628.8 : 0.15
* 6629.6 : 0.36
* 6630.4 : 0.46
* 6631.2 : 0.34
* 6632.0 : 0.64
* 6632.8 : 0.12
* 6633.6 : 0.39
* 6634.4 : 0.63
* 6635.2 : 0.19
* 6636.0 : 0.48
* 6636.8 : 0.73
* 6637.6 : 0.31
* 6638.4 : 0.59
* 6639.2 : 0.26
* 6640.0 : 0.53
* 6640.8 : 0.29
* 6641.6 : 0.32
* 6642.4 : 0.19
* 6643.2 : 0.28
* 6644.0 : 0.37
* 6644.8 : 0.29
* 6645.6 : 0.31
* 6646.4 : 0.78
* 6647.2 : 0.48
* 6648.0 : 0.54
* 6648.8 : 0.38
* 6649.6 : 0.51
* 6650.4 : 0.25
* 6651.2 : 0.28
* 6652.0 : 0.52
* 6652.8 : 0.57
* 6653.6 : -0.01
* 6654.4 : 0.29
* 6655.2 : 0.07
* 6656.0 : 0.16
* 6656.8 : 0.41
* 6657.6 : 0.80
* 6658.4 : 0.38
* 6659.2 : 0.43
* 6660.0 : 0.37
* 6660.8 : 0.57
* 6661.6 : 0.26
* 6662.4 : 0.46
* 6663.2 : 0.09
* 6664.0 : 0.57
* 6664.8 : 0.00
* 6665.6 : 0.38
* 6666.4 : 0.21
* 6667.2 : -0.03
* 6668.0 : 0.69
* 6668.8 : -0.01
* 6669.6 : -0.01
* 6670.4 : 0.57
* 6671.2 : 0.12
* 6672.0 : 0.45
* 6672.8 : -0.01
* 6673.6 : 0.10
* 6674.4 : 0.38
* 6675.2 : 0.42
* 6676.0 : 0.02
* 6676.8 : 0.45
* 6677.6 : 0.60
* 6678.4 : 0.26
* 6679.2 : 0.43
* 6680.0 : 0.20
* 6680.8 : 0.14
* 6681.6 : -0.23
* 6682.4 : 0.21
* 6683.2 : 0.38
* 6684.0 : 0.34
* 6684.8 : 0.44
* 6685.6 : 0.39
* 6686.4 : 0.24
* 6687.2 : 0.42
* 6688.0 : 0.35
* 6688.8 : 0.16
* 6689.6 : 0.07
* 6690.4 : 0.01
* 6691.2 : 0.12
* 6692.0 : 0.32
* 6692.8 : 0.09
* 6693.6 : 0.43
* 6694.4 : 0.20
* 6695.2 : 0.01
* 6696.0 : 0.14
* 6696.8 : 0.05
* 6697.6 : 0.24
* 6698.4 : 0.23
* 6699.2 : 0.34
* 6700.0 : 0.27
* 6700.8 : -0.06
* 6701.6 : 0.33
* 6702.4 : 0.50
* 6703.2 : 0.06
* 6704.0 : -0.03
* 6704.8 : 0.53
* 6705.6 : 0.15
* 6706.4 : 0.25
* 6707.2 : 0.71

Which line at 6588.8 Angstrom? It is [O II]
